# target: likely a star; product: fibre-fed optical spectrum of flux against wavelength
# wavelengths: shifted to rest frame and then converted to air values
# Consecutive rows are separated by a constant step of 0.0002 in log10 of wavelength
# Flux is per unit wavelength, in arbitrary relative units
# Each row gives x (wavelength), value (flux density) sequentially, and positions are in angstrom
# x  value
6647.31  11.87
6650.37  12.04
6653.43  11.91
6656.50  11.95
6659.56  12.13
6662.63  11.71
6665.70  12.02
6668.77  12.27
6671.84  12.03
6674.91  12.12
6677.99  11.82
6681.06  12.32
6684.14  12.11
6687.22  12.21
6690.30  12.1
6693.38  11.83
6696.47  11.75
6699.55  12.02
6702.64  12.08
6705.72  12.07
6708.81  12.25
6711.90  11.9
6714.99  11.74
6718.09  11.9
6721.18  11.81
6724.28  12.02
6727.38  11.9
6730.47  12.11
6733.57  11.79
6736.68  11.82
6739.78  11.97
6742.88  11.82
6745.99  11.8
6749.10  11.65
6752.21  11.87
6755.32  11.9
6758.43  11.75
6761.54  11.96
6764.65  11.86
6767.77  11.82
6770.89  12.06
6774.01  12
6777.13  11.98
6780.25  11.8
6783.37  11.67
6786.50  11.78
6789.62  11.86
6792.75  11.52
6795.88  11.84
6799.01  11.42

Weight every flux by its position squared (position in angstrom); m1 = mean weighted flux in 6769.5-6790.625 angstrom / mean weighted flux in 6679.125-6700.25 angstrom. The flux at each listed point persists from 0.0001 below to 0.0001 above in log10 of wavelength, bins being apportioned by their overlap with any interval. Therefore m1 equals 1.01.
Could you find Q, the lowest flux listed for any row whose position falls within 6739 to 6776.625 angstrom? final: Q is 11.65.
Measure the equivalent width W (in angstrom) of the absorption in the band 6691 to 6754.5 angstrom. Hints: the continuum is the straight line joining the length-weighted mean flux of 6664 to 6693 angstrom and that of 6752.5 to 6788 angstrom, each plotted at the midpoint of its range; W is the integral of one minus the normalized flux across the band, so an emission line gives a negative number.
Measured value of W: 0.4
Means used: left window 12.1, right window 11.9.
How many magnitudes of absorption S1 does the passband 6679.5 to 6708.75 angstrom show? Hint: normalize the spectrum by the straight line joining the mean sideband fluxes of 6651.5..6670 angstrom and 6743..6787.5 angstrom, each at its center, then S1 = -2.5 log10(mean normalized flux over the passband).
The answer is -0.01 mag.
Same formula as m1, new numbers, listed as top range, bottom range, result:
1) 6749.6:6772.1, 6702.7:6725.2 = 1.01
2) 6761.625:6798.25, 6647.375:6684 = 1.02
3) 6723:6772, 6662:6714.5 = 1.00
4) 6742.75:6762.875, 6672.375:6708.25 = 1.00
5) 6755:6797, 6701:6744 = 1.01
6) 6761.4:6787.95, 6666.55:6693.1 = 1.01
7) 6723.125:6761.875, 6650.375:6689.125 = 1.01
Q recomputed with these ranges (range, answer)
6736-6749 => 11.8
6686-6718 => 11.74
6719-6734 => 11.79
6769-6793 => 11.52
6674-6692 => 11.82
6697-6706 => 12.02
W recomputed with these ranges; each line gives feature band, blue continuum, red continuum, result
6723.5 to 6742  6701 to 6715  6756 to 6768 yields 0.0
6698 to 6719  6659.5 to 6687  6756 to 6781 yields 0.0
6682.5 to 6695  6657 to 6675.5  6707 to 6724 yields -0.1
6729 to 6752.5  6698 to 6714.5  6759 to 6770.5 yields 0.2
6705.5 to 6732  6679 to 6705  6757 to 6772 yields 0.1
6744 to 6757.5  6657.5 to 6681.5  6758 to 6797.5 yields 0.1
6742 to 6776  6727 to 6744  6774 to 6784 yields 0.1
